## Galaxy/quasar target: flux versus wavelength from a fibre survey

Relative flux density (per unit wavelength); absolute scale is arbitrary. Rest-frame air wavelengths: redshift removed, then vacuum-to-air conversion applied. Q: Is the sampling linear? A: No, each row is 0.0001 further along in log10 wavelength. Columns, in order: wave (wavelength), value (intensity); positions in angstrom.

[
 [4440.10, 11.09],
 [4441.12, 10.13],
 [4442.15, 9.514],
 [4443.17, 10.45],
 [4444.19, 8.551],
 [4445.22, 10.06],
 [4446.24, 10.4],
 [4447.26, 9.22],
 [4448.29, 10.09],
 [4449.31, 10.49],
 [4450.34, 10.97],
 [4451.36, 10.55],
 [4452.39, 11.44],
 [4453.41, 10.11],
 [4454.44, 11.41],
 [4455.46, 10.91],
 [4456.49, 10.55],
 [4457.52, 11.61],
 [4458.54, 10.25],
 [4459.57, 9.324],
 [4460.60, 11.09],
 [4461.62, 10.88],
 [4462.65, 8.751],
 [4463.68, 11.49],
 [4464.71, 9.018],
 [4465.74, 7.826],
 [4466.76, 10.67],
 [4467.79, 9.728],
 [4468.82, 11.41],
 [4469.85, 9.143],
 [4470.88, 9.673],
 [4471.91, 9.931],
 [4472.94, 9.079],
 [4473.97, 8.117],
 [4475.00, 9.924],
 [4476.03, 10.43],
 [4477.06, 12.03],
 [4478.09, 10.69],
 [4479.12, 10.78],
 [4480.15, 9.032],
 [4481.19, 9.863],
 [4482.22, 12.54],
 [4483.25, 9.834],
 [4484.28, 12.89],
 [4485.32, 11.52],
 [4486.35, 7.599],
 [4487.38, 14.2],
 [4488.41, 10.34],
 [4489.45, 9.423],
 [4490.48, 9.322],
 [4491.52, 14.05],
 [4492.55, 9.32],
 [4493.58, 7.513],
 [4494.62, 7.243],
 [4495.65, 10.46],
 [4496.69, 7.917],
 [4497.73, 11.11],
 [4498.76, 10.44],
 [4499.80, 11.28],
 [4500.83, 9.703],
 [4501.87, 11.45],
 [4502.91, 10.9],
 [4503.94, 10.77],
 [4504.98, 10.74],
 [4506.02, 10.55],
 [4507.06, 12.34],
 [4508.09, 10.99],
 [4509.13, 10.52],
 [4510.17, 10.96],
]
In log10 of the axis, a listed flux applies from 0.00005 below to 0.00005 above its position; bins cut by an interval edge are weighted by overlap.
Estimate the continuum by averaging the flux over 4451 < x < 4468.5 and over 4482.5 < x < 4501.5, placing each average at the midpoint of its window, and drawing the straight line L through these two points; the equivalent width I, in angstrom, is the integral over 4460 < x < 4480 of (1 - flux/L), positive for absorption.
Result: 0.6 angstrom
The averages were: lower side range 10.3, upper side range 10.3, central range 10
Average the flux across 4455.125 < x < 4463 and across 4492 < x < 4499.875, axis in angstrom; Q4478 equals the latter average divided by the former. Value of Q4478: 0.9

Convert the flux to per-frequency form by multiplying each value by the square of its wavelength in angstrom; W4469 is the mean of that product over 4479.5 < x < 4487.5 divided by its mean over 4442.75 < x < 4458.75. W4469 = 1.0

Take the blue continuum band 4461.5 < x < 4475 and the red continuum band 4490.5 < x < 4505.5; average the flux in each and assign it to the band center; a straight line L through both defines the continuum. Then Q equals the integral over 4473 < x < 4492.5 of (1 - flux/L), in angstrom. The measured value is -1.4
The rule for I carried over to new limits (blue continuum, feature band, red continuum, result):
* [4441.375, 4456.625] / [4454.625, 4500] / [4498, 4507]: 1.57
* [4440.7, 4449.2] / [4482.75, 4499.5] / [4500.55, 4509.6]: 0.70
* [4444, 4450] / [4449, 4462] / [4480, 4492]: -0.80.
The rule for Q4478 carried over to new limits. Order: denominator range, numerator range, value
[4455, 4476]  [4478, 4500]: 1.03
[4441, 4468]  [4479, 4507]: 1.02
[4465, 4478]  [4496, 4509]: 1.08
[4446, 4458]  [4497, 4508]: 1.02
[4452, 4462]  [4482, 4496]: 0.97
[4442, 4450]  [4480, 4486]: 1.11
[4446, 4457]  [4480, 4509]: 0.99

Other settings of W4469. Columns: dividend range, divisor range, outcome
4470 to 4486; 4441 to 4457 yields 1.02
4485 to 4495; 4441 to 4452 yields 1.02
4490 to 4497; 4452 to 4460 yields 0.90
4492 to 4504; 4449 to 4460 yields 0.94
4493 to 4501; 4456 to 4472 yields 0.95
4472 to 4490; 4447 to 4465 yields 1.01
